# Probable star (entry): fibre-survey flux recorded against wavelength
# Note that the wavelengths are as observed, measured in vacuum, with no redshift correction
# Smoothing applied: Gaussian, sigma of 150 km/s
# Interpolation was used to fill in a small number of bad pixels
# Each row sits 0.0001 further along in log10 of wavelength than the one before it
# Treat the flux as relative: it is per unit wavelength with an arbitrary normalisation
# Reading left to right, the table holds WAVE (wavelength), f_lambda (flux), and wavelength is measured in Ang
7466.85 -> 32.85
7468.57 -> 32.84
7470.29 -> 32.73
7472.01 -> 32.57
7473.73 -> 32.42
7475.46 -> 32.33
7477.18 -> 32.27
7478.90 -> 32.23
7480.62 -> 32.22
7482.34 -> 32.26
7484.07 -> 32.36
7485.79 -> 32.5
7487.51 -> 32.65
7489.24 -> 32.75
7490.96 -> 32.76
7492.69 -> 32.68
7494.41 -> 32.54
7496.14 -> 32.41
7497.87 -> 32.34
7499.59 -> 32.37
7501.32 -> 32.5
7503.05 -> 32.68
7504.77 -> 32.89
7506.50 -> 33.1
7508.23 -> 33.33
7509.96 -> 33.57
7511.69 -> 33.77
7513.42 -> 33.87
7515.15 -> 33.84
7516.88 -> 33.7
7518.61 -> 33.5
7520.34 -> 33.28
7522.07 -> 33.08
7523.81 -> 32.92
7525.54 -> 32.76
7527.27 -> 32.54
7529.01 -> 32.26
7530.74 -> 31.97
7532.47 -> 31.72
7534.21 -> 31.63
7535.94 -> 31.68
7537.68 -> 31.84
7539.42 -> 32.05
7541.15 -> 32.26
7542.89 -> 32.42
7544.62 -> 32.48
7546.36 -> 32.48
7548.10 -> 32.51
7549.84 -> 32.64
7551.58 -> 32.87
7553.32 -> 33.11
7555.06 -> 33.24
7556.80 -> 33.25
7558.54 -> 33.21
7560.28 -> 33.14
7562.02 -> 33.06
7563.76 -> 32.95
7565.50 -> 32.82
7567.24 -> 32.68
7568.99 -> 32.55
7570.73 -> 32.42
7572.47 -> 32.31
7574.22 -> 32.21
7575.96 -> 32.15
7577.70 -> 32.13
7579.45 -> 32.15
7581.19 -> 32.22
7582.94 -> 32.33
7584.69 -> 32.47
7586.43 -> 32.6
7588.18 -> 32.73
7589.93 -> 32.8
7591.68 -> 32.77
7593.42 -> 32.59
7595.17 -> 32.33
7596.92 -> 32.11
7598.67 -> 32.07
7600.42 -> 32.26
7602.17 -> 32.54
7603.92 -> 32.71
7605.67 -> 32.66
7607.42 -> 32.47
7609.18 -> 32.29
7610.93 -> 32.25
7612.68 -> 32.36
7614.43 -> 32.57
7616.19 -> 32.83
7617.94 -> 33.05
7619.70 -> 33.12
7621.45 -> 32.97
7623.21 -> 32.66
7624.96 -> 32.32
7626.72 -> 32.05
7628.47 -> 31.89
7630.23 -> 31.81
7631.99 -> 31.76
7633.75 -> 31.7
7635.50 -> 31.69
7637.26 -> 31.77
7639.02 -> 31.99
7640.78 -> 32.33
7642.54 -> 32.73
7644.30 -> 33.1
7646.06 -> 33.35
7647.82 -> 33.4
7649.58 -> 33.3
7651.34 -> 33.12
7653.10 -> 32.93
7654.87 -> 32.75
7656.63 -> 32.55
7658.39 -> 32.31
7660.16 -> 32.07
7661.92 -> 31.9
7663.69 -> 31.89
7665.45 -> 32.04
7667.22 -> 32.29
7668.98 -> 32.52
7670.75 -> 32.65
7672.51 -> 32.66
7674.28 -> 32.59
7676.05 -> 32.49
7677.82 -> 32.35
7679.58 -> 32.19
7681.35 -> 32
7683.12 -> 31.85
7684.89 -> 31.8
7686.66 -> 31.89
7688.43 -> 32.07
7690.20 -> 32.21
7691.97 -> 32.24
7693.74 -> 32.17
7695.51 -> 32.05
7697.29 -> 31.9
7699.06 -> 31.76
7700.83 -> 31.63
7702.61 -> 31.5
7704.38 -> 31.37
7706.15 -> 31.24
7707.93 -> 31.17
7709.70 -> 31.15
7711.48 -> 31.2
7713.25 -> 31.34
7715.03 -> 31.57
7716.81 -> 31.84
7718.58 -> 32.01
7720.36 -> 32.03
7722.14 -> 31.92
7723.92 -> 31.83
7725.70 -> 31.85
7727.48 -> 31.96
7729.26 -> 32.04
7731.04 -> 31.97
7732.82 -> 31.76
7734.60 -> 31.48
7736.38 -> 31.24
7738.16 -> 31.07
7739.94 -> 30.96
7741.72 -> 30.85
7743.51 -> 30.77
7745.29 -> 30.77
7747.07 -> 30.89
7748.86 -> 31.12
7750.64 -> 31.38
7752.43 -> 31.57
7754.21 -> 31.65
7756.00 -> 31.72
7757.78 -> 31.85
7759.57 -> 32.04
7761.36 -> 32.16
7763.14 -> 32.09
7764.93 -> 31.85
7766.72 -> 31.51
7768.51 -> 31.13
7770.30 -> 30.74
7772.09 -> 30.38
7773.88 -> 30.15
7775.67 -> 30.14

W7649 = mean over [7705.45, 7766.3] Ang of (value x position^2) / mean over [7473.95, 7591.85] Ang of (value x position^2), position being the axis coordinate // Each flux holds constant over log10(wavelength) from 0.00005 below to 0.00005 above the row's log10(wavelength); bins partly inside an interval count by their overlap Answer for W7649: 1.02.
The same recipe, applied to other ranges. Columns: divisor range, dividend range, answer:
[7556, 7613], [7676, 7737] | 1.01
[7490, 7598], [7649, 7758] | 1.02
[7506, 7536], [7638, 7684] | 1.02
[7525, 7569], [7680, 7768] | 1.02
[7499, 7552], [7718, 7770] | 1.02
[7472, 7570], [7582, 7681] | 1.02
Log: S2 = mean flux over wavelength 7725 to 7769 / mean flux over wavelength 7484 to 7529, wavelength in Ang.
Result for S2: 0.96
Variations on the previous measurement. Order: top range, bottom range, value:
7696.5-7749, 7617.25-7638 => 0.98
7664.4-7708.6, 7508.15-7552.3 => 0.98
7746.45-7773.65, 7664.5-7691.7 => 0.97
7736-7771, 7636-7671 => 0.96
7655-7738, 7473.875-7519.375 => 0.97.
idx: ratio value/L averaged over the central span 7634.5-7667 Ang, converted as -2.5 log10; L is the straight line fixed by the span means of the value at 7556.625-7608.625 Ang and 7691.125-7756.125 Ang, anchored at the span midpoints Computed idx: -0.02 mag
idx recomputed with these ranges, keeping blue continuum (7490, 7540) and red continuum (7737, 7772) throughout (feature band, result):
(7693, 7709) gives 0.00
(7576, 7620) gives -0.01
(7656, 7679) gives -0.02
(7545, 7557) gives -0.01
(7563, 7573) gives -0.01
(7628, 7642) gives 0.01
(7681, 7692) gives -0.01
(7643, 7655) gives -0.04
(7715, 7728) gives -0.01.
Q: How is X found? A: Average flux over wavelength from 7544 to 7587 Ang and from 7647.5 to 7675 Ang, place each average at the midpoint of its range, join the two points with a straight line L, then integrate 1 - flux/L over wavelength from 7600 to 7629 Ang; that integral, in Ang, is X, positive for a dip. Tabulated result 0.04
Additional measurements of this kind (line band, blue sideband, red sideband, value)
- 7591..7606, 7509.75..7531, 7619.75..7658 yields 0.1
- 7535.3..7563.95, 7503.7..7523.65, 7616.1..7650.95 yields 0.4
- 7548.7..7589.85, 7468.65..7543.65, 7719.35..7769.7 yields -0.4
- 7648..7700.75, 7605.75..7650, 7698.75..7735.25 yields -0.4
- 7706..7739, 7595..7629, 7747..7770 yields 0.2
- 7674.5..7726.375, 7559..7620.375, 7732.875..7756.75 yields -0.4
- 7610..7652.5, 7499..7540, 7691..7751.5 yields -0.6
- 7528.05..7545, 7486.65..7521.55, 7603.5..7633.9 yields 0.4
